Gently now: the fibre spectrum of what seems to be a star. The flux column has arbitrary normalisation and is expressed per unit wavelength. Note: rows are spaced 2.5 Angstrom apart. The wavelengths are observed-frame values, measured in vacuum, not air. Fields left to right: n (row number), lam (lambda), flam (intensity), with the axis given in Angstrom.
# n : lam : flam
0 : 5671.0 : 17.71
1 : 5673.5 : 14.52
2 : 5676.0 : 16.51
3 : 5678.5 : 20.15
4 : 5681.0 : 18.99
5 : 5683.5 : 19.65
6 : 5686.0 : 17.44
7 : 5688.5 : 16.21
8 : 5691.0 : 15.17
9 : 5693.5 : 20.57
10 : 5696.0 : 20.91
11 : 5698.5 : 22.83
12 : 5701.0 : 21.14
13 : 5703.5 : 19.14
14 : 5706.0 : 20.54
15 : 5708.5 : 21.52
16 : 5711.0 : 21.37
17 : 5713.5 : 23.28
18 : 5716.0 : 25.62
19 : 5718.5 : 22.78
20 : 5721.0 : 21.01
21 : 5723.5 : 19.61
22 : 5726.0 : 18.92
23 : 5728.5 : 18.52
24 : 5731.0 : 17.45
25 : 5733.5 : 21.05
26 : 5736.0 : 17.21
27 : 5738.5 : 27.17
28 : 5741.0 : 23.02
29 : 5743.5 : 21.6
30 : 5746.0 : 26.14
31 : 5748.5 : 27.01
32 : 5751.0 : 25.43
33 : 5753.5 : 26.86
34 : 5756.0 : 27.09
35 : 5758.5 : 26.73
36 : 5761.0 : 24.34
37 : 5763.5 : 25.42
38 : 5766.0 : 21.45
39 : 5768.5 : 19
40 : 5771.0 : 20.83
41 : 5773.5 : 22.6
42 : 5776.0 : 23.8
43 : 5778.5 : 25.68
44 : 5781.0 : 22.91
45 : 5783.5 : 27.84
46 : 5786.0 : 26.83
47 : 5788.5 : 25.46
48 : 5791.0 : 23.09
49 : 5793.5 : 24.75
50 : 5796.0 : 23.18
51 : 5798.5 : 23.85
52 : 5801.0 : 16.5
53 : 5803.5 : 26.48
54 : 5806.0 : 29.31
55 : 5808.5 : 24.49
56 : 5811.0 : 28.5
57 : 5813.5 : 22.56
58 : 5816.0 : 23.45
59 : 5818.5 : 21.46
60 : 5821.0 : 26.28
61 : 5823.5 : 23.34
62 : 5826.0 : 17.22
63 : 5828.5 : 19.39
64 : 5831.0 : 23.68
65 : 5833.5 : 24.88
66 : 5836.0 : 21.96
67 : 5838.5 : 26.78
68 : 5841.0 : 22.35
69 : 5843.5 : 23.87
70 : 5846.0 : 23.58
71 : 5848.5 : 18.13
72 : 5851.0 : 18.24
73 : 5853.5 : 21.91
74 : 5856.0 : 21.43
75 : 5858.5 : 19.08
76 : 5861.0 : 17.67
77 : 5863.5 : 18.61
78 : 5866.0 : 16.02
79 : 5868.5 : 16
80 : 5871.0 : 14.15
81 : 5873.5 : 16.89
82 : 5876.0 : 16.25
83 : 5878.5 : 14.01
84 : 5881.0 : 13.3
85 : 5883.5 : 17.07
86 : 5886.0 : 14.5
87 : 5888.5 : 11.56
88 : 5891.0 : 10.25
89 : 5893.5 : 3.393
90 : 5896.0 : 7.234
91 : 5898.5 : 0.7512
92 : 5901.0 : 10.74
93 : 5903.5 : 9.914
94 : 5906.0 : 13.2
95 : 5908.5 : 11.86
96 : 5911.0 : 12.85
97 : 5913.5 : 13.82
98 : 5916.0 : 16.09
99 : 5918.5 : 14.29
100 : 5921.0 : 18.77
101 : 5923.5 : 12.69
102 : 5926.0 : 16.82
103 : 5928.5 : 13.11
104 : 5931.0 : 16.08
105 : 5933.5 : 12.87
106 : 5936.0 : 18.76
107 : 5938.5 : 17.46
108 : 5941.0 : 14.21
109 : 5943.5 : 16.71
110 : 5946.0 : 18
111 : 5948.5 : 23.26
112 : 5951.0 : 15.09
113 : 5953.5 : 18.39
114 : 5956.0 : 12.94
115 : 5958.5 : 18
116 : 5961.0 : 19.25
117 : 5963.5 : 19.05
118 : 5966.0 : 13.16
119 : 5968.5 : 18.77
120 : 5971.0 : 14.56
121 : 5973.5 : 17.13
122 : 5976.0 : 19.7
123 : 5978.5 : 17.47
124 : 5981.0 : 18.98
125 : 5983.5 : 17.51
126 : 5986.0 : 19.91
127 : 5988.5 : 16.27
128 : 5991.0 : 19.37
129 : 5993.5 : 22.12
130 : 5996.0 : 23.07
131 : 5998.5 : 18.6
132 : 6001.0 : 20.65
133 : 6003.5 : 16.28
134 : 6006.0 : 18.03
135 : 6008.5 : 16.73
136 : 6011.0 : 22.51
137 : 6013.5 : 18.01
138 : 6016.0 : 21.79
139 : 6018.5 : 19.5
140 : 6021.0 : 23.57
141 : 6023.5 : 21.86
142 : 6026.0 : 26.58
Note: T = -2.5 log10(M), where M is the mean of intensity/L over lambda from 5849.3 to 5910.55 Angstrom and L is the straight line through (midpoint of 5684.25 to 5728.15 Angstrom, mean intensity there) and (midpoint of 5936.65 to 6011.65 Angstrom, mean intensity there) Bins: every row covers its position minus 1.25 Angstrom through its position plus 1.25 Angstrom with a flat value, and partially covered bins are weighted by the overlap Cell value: 0.33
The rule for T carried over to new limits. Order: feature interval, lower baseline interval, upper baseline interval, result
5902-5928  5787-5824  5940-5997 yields 0.39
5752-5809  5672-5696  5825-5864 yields -0.22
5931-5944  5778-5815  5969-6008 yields 0.26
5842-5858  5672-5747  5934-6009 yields -0.11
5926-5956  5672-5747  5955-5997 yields 0.11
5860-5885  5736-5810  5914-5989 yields 0.25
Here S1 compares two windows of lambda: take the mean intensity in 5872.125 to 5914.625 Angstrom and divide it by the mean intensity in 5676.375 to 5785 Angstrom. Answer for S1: 0.5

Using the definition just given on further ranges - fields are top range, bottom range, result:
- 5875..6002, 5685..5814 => 0.68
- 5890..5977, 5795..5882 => 0.69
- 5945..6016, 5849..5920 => 1.31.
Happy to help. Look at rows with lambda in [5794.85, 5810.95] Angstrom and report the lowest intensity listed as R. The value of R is 16.5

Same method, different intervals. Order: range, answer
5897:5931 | 0.7512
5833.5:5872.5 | 14.15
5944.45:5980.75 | 12.94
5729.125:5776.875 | 17.21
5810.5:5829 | 17.22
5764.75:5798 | 19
